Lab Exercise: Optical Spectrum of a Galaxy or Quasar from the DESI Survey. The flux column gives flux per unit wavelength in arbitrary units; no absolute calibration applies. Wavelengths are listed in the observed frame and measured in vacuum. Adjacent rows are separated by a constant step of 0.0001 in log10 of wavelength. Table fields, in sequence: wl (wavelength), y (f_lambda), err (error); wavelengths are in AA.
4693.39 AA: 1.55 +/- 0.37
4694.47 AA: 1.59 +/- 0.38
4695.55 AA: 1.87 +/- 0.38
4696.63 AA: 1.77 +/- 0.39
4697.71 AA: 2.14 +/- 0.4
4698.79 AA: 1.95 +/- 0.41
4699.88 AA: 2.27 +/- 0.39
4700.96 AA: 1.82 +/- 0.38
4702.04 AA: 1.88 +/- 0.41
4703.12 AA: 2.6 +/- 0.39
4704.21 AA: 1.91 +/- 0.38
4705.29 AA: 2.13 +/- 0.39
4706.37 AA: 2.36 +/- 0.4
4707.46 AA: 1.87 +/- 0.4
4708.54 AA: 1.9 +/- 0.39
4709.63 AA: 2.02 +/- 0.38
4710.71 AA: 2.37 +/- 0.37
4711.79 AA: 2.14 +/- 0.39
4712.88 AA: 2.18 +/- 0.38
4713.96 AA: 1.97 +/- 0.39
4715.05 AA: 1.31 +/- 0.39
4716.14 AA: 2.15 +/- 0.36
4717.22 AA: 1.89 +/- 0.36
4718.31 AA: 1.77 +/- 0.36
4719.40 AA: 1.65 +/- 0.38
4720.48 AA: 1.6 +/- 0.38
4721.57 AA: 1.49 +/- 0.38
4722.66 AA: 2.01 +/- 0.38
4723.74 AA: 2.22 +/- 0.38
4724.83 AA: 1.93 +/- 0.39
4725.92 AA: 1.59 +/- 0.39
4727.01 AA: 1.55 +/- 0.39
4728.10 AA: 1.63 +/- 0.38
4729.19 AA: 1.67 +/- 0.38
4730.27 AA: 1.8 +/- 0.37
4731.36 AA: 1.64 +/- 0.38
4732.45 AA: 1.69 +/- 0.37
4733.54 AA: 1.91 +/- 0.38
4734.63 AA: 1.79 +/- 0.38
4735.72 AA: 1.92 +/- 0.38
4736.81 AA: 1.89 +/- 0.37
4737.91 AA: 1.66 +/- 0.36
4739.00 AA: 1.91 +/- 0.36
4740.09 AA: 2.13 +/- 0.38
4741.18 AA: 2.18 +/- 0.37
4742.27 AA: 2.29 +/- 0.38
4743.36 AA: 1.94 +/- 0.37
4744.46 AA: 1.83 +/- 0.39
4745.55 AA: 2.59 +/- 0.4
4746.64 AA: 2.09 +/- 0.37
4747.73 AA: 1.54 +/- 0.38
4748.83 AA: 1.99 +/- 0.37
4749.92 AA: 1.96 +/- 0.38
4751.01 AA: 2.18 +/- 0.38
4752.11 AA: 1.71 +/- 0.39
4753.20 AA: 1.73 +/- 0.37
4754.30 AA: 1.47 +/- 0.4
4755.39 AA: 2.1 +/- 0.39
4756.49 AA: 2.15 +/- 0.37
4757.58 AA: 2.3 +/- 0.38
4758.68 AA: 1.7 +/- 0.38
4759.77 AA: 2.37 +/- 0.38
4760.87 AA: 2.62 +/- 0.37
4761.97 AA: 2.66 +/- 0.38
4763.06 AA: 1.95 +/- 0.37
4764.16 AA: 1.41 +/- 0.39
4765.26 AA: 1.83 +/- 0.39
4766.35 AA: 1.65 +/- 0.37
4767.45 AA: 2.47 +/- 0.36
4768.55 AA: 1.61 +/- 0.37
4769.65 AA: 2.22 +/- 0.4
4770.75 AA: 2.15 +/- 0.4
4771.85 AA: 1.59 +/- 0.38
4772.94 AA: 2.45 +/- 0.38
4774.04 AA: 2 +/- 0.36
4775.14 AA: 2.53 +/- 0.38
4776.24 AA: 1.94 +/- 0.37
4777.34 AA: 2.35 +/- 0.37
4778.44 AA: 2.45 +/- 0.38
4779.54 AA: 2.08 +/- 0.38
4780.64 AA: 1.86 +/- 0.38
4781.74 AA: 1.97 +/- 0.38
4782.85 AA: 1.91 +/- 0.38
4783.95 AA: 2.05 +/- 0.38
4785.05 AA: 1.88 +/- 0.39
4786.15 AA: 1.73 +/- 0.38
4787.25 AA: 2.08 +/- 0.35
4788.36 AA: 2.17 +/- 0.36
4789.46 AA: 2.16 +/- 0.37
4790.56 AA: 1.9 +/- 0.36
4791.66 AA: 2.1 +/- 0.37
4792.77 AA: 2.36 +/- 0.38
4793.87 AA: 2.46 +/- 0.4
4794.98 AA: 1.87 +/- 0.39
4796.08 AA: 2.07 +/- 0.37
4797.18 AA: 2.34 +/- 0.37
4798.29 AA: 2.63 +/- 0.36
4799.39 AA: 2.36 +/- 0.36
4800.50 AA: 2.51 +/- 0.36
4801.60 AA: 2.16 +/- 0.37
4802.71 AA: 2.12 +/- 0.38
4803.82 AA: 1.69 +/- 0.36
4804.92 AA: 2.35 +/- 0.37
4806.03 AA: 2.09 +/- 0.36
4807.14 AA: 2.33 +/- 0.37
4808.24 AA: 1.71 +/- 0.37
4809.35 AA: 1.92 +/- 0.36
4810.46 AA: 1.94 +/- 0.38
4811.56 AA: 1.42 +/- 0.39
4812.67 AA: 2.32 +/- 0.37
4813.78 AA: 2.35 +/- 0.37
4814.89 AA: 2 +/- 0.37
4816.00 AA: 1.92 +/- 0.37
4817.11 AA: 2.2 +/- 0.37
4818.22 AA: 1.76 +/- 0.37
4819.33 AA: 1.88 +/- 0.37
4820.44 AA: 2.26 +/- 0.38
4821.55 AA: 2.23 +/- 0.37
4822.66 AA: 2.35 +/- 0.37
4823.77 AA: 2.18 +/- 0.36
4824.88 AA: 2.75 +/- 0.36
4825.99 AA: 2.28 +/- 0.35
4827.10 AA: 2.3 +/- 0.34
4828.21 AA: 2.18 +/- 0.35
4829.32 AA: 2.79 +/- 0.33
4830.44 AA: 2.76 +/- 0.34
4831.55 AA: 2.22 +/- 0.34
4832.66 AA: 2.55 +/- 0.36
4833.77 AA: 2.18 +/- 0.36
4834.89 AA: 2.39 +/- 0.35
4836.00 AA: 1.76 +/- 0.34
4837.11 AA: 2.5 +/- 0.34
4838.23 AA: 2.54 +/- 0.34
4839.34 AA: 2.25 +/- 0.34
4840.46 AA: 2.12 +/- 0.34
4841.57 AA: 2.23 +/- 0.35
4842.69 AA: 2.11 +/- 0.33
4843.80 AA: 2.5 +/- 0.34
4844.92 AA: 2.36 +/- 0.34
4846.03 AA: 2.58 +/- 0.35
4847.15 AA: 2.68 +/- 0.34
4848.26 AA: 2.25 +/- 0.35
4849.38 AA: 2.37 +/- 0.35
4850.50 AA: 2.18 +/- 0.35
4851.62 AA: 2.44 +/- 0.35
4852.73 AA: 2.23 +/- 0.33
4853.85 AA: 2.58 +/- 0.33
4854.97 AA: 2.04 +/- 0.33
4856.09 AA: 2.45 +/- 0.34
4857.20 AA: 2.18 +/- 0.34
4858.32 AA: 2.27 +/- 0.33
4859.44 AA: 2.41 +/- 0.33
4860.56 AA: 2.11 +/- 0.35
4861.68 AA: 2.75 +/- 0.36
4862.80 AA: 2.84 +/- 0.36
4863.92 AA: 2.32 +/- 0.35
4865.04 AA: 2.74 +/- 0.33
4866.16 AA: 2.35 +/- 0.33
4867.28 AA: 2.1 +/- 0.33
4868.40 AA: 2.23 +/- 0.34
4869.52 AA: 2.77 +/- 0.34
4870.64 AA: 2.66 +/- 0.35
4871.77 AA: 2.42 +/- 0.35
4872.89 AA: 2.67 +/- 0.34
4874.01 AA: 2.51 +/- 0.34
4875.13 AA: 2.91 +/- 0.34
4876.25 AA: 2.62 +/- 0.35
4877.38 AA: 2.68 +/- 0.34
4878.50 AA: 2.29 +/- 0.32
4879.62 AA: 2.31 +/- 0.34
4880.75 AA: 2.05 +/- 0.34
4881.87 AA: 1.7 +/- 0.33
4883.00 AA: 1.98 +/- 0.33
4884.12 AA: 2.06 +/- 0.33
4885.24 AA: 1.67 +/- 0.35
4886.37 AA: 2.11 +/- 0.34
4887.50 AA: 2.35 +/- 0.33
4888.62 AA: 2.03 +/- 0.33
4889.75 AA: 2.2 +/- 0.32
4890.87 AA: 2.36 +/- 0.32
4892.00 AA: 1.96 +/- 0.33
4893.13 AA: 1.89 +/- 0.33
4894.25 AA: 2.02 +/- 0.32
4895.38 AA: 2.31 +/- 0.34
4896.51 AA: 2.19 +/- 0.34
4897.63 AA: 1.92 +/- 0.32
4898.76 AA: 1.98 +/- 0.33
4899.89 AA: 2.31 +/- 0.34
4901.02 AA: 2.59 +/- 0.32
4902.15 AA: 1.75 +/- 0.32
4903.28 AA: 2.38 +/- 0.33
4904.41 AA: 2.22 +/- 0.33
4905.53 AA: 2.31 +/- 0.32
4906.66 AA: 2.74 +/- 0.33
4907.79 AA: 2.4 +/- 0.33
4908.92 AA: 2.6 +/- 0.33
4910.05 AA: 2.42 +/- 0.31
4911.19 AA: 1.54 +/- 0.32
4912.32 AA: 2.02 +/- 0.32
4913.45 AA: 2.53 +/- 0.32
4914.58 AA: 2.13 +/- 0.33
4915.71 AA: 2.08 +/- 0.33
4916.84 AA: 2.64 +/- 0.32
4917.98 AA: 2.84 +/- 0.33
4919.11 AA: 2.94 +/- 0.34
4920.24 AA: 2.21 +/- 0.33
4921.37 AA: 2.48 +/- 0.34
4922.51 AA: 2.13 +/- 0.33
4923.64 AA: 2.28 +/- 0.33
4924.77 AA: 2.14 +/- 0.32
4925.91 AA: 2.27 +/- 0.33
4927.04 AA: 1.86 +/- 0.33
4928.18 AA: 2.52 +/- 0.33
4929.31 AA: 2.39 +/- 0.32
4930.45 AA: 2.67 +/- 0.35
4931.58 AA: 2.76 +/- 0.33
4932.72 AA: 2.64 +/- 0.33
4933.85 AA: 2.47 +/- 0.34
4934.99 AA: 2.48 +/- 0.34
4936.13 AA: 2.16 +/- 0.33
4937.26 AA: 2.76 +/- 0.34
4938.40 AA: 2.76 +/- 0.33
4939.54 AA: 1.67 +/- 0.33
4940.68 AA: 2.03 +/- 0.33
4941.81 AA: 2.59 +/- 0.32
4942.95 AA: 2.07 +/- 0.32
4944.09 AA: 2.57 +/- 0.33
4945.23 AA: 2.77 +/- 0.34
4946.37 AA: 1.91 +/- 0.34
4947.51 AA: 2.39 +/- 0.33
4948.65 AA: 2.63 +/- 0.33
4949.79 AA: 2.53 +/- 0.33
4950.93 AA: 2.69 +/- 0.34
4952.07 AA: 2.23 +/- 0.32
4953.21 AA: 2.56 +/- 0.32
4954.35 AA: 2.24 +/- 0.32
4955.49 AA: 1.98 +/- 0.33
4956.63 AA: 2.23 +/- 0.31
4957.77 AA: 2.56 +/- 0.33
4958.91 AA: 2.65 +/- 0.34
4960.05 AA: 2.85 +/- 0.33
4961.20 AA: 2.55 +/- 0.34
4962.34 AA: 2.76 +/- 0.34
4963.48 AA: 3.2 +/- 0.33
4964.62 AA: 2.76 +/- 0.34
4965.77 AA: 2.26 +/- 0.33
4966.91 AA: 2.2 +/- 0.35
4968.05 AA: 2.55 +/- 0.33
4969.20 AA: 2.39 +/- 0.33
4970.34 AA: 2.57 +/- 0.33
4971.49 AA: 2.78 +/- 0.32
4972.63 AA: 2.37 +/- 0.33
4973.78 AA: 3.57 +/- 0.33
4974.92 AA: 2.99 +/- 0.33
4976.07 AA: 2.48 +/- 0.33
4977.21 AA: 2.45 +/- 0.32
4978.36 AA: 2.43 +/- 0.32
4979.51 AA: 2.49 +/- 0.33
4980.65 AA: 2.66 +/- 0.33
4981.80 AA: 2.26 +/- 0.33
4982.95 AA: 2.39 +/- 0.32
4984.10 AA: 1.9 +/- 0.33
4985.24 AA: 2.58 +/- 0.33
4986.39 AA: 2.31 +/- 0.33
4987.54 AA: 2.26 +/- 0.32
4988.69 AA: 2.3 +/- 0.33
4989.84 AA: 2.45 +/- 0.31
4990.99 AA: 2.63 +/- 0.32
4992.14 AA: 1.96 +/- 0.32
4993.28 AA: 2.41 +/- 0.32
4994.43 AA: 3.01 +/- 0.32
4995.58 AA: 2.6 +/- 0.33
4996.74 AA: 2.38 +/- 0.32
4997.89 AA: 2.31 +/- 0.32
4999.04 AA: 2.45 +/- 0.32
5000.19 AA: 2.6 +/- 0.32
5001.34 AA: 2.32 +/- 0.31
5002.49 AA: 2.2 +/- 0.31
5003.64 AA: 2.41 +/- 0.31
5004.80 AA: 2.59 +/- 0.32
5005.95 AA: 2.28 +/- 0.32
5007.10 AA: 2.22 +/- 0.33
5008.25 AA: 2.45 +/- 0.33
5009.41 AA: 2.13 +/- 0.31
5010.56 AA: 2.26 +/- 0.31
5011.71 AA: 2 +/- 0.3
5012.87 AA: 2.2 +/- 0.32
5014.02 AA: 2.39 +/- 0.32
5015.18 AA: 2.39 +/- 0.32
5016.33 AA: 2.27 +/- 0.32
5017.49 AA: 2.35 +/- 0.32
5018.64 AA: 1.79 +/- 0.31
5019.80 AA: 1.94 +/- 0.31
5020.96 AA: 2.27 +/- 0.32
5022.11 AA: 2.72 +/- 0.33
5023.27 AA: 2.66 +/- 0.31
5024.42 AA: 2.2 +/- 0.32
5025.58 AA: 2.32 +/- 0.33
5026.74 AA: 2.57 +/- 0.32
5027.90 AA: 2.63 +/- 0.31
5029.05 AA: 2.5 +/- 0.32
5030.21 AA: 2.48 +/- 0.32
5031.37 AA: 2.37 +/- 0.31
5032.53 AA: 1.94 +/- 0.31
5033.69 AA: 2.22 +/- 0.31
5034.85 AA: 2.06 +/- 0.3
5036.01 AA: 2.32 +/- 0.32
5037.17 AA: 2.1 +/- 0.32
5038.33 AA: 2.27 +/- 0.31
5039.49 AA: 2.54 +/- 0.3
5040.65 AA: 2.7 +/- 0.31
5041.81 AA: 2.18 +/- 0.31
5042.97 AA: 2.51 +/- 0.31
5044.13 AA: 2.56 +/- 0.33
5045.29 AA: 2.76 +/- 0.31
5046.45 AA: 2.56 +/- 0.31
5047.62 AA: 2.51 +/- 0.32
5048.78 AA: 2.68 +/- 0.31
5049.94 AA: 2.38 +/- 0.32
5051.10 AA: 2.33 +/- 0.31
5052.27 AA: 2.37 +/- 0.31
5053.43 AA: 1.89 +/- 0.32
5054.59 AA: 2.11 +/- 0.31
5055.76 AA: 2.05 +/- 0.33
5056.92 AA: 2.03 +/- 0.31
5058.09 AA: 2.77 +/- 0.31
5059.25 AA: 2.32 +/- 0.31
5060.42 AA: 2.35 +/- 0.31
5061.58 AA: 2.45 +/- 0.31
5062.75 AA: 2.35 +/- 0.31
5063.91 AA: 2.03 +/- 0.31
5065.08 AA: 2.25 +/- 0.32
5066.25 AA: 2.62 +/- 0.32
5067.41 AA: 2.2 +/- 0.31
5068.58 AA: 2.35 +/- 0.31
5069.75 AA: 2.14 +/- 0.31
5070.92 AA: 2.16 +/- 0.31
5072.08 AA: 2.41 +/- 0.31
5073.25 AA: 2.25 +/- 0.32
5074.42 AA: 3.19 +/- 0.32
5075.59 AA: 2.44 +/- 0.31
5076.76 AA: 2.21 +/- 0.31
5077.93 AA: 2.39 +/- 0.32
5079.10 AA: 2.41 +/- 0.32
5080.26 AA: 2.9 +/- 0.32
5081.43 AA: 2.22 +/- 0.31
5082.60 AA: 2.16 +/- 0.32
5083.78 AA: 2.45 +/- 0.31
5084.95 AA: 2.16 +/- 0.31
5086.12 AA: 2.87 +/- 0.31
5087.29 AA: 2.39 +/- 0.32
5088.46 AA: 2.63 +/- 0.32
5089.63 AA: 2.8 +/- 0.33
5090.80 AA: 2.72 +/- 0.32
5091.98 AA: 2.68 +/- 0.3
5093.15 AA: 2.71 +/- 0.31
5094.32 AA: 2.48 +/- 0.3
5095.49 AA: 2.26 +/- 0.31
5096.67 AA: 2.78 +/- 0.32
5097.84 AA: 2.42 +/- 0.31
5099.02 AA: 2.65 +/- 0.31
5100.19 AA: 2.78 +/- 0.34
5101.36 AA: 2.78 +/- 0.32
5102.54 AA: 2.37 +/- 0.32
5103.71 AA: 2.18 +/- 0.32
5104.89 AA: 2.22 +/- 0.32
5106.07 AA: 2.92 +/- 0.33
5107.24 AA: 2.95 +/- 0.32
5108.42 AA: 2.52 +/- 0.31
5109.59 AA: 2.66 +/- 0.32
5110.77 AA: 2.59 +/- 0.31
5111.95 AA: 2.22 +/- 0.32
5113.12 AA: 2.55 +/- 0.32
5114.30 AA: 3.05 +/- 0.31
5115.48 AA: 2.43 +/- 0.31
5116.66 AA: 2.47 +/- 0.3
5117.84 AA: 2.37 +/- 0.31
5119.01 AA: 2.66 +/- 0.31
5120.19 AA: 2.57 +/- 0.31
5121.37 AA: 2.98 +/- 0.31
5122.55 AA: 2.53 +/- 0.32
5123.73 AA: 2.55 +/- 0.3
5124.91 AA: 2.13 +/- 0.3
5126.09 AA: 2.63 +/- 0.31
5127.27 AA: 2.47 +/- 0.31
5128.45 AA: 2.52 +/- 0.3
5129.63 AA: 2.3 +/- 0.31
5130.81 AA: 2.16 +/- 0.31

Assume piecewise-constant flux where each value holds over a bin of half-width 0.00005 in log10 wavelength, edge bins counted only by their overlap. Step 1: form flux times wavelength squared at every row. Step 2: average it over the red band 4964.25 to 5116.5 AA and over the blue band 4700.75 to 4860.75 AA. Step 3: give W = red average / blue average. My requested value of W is 1.3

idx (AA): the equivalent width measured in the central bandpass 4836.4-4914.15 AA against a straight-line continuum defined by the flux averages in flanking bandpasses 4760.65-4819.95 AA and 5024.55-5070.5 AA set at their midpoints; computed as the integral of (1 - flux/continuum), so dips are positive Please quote -4.9 AA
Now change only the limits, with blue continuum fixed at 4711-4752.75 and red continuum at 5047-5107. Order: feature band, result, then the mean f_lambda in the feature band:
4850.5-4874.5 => -3.82 AA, 2.43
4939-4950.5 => -0.50 AA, 2.32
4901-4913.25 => -0.56 AA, 2.26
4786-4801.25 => -1.74 AA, 2.21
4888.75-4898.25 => 0.18 AA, 2.1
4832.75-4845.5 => -1.39 AA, 2.28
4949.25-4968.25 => -2.28 AA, 2.52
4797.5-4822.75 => -1.25 AA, 2.11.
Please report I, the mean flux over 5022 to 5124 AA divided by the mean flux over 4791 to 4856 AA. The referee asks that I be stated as 1.1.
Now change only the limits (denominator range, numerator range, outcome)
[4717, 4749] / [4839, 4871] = 1.28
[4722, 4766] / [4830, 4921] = 1.20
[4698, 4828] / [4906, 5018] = 1.20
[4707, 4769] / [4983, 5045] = 1.22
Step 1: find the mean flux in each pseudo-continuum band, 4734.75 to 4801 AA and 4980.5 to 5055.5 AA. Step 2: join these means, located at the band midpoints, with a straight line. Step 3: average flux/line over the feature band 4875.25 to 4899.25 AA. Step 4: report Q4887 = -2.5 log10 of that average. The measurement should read 0.03 mag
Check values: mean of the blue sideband 2.06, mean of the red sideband 2.36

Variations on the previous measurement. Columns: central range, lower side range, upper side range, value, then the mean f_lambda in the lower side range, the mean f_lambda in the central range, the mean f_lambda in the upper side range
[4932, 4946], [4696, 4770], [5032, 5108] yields -0.078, 1.95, 2.41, 2.43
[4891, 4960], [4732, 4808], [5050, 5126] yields -0.037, 2.06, 2.34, 2.47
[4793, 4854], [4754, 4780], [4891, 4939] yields -0.031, 2.09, 2.24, 2.33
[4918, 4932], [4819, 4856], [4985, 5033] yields -0.025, 2.34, 2.4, 2.36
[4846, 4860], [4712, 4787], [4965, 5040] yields -0.107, 1.95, 2.35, 2.39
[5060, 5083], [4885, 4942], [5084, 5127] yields 0.065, 2.29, 2.38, 2.57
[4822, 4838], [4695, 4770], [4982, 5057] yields -0.141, 1.95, 2.37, 2.35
